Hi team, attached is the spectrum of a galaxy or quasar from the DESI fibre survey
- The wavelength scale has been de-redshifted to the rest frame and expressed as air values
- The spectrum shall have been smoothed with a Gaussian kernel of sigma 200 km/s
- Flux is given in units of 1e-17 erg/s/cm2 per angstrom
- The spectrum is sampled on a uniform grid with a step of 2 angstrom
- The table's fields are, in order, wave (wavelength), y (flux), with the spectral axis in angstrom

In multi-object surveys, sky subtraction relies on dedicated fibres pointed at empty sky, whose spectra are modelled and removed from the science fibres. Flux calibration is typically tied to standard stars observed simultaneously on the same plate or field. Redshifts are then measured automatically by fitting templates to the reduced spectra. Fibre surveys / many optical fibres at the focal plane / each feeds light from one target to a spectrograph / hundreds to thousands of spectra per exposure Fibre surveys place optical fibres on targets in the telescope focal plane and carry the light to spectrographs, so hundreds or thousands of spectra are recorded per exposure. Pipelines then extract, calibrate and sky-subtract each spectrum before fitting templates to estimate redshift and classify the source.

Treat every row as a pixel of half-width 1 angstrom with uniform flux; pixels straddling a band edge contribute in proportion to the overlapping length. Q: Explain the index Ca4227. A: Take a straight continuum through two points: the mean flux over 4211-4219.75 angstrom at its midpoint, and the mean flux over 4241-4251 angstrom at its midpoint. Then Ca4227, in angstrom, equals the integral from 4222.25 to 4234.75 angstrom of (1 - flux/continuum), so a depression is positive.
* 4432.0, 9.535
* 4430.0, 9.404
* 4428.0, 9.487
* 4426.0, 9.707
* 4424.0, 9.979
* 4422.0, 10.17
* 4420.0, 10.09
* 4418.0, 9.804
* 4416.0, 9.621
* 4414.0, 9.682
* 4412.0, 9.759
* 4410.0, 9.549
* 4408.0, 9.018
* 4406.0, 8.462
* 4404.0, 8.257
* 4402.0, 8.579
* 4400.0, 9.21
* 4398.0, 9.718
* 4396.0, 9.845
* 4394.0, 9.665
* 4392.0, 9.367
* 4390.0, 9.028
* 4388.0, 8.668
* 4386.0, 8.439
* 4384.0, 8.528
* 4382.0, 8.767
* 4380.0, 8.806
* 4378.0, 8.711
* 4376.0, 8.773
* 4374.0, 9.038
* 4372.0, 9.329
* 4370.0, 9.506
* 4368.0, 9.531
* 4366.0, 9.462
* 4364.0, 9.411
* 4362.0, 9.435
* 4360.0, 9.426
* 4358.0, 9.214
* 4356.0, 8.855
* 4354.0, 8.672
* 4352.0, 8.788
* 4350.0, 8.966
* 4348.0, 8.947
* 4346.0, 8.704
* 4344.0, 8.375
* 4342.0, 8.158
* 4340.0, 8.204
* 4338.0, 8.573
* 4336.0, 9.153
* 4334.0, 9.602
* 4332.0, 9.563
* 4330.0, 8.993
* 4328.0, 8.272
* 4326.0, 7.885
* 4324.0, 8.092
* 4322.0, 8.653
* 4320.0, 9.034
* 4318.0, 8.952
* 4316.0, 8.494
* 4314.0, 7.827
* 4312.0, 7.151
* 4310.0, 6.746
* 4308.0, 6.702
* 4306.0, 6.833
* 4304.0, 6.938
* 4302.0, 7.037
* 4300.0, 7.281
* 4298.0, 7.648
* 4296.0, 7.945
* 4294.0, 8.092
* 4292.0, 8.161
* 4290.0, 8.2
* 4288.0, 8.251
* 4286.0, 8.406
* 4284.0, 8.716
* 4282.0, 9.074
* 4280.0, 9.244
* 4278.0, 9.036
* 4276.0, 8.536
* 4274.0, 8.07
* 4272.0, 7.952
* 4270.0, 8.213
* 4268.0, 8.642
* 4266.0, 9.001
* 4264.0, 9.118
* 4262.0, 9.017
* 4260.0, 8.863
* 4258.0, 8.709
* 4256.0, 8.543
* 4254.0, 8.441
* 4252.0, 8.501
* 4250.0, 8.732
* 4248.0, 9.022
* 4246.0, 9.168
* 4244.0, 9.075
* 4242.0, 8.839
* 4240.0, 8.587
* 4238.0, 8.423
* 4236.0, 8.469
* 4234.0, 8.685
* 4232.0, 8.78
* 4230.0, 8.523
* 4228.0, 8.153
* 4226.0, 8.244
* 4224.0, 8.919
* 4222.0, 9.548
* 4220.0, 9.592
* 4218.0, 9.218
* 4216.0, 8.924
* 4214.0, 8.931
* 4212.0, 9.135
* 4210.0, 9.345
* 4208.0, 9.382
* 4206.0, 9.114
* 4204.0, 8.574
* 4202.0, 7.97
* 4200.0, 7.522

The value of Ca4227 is 0.6 angstrom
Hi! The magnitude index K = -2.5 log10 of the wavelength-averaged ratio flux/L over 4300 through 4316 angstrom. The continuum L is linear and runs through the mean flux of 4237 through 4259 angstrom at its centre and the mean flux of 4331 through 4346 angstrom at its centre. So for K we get 0.22 mag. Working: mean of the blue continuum 8.73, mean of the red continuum 8.8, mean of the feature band 7.14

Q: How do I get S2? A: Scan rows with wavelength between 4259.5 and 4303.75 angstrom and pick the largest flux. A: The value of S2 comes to 9.244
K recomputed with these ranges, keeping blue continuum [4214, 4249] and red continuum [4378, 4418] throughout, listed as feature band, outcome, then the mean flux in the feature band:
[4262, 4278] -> 0.04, 8.57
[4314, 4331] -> 0.06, 8.5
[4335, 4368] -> 0.01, 8.92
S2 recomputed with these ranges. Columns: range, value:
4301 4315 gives 7.827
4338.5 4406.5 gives 9.845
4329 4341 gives 9.602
